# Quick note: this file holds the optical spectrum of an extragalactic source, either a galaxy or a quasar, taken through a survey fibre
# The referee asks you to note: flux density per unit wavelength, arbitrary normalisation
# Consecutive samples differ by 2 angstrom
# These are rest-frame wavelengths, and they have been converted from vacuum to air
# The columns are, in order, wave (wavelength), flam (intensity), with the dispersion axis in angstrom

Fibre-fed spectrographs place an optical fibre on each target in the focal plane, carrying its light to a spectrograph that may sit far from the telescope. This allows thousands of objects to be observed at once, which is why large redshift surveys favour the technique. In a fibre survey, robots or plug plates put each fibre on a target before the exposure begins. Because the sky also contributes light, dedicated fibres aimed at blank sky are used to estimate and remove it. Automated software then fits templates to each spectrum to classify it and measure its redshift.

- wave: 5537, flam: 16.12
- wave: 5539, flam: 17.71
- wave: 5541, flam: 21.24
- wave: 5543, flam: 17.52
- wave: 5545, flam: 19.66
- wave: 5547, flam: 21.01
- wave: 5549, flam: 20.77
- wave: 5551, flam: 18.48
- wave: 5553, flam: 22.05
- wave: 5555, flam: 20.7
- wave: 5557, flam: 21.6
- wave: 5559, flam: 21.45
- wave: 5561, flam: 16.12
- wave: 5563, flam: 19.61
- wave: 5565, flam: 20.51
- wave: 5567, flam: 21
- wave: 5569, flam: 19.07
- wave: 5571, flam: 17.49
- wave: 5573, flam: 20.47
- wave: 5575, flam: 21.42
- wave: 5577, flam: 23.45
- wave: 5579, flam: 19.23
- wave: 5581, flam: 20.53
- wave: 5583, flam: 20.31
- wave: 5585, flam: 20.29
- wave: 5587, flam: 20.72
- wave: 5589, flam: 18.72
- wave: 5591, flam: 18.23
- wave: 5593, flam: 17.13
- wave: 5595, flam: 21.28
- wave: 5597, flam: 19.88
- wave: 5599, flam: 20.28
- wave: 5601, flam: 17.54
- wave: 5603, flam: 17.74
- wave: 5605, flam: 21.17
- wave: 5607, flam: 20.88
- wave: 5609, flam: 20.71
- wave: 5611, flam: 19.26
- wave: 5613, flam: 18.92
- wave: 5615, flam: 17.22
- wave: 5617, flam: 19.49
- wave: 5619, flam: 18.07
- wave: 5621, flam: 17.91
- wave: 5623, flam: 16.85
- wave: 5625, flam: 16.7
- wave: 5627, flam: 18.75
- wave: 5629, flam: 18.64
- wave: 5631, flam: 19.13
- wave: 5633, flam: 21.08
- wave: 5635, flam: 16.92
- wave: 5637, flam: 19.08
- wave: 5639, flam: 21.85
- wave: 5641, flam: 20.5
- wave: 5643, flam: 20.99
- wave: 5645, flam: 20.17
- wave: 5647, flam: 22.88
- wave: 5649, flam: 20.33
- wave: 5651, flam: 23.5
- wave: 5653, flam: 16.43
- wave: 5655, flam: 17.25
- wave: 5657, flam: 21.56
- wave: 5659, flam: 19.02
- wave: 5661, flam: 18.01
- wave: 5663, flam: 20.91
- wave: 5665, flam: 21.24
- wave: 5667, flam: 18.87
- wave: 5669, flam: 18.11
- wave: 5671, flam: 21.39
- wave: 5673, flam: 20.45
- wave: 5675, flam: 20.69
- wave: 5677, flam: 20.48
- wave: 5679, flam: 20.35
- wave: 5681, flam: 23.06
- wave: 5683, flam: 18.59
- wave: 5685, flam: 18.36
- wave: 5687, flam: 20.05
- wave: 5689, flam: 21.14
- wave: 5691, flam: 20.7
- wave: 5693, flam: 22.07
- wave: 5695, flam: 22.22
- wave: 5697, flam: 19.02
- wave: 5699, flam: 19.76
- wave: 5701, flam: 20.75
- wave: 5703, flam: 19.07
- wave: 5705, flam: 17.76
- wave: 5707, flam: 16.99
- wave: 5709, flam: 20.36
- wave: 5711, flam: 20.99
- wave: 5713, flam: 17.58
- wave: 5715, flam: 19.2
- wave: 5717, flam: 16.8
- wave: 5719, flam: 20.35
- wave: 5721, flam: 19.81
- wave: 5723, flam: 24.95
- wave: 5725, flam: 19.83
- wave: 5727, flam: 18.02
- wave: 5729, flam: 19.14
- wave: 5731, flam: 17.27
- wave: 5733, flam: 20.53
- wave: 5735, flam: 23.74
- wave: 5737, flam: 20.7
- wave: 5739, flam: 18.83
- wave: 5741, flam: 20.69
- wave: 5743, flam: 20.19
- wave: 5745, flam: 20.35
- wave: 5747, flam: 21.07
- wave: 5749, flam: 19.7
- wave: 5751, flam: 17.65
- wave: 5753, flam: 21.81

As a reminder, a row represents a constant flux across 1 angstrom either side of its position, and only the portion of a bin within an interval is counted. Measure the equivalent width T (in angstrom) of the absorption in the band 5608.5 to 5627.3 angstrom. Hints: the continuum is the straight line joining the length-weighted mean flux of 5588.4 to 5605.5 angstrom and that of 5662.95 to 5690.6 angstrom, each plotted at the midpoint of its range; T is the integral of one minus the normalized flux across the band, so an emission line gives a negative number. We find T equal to 1.02 angstrom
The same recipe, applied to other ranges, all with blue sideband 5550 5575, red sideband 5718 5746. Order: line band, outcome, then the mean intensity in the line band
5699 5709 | 0.65 angstrom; 18.9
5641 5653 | -0.55 angstrom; 21.1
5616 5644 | 1.52 angstrom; 19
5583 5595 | 0.41 angstrom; 19.3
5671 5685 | -0.21 angstrom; 20.5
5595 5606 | 0.29 angstrom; 19.5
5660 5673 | 0.23 angstrom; 19.8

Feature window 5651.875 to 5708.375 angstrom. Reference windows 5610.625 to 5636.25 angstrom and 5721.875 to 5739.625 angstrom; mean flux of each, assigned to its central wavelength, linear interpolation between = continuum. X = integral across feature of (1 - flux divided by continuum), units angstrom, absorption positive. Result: -1.1 angstrom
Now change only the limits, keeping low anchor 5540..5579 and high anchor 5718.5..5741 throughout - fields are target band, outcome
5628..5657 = 0.4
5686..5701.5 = -0.3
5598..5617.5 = 0.9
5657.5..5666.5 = 0.2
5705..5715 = 0.7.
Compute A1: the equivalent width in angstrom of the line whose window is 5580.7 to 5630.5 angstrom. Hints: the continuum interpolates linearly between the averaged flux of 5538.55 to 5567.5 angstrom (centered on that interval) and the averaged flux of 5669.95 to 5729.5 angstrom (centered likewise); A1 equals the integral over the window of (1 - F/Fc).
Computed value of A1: 2.3 angstrom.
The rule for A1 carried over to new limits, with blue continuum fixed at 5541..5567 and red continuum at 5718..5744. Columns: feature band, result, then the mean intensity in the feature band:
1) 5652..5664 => 0.80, 18.9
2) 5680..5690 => 0.00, 20.2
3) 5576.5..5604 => 0.69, 19.6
